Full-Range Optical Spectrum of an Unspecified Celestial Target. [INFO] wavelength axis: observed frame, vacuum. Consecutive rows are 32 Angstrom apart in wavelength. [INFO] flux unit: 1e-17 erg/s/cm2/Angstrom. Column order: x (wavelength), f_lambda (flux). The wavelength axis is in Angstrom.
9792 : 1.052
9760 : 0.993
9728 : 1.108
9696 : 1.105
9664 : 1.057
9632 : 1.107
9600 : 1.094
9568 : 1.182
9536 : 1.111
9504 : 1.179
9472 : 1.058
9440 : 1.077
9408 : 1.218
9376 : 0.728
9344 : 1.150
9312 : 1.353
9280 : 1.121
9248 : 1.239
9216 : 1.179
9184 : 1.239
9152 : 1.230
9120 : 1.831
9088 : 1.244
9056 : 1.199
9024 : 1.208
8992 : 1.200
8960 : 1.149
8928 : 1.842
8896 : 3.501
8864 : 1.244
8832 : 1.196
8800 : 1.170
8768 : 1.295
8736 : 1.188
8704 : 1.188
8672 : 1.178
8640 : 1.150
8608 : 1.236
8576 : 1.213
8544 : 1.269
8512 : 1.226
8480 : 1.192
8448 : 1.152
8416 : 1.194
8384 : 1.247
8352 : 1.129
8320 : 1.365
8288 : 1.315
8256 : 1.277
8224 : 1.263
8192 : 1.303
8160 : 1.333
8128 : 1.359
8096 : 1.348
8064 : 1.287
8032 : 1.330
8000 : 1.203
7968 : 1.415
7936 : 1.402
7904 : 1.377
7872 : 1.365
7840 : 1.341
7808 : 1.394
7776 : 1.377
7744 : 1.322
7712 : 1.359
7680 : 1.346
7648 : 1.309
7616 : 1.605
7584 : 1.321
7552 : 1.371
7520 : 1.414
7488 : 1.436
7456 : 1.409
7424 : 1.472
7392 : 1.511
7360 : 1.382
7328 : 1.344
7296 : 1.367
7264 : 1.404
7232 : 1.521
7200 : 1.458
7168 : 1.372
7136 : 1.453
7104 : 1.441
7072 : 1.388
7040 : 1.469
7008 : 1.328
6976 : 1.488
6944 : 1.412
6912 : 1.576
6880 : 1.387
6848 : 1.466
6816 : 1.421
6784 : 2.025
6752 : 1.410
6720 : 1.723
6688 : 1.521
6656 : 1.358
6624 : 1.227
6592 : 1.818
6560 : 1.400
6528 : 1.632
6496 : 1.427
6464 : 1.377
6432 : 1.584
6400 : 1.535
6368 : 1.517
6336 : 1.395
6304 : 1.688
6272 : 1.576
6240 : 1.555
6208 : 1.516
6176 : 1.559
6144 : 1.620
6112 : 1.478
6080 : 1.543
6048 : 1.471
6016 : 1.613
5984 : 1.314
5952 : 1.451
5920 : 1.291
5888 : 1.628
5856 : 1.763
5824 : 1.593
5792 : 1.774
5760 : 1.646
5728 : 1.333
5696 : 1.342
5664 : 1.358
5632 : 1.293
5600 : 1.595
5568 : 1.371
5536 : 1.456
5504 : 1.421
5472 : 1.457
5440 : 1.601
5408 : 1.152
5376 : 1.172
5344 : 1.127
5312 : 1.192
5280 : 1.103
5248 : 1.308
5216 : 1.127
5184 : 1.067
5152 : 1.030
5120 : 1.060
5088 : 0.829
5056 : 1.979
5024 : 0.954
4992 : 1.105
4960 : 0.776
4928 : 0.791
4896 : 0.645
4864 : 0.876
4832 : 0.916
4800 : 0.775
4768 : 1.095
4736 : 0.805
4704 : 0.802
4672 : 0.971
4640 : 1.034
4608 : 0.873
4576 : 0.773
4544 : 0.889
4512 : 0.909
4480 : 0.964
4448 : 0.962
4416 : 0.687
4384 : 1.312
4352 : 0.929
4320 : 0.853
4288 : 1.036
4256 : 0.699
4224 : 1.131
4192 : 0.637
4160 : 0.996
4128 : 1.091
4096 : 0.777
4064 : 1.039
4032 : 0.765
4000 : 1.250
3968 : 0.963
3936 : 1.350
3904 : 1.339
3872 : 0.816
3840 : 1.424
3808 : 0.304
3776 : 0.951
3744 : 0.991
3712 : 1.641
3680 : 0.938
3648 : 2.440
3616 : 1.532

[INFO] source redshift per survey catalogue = 0.356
